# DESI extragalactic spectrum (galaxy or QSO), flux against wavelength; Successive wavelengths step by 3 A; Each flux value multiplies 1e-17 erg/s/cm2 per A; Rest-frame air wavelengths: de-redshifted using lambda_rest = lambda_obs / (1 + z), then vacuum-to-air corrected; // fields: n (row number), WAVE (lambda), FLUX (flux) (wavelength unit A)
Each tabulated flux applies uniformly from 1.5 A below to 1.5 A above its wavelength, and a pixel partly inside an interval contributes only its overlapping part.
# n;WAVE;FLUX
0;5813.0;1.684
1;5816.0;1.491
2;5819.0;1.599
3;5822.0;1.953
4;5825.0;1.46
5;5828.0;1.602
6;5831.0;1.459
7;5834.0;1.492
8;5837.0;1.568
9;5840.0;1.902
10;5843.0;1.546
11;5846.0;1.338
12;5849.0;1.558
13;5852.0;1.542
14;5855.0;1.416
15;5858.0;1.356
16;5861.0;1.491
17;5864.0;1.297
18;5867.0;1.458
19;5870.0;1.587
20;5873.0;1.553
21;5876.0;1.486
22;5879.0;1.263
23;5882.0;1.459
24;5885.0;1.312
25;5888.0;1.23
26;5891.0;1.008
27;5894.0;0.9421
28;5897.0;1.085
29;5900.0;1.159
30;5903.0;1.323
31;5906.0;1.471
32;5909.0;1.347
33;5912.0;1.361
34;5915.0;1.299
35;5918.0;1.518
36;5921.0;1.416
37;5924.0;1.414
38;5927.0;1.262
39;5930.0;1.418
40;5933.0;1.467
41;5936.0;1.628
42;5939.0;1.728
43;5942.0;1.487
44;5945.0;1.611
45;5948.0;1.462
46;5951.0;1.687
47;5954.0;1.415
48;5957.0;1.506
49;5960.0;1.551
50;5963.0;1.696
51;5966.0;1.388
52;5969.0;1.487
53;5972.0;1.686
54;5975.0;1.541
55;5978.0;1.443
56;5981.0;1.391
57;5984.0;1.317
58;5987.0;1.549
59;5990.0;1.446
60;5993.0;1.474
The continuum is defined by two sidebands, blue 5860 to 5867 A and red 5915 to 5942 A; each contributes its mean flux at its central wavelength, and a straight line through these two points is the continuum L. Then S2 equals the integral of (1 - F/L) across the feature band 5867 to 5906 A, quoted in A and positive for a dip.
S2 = 3.5 A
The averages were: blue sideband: 1.4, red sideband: 1.47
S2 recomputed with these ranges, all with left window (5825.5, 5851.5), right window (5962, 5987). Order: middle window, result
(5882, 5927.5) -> 7.2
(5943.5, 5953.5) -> -0.4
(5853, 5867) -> 1.3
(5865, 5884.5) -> 1.0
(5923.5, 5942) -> 0.3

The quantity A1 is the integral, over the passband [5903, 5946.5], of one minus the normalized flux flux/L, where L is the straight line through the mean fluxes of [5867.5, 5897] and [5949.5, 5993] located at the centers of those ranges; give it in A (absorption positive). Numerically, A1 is -1.6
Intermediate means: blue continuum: 1.31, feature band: 1.45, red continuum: 1.51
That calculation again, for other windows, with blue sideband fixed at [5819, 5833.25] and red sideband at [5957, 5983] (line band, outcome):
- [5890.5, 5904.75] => 4.08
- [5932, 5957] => -0.41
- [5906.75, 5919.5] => 1.38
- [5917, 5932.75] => 1.42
